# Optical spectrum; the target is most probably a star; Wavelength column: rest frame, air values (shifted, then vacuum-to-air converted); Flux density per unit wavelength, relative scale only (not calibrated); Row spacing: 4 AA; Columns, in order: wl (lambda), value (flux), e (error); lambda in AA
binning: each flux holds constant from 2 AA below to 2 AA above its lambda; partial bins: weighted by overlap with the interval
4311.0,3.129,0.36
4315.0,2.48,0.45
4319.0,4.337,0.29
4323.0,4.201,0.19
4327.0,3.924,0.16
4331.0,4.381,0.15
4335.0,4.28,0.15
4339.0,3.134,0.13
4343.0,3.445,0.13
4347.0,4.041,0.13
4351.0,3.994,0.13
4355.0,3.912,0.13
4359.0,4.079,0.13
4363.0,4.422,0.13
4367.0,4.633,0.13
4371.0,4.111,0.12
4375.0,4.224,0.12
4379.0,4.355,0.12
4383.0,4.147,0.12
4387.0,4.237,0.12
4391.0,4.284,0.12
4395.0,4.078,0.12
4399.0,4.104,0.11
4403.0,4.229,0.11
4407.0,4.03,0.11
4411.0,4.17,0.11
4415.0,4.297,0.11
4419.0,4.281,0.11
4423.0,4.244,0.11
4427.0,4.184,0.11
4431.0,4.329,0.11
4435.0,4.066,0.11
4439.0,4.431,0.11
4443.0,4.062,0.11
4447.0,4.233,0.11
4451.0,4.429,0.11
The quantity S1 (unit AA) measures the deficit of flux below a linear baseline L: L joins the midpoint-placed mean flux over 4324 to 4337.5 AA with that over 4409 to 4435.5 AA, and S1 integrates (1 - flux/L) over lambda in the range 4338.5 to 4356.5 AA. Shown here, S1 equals 1.8 AA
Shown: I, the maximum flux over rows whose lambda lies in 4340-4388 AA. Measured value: 4.633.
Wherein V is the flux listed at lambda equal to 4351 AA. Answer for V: 3.994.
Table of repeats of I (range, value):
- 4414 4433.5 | 4.329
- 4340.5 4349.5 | 4.041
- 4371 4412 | 4.355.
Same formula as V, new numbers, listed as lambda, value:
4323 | 4.201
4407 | 4.03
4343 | 3.445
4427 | 4.184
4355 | 3.912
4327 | 3.924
